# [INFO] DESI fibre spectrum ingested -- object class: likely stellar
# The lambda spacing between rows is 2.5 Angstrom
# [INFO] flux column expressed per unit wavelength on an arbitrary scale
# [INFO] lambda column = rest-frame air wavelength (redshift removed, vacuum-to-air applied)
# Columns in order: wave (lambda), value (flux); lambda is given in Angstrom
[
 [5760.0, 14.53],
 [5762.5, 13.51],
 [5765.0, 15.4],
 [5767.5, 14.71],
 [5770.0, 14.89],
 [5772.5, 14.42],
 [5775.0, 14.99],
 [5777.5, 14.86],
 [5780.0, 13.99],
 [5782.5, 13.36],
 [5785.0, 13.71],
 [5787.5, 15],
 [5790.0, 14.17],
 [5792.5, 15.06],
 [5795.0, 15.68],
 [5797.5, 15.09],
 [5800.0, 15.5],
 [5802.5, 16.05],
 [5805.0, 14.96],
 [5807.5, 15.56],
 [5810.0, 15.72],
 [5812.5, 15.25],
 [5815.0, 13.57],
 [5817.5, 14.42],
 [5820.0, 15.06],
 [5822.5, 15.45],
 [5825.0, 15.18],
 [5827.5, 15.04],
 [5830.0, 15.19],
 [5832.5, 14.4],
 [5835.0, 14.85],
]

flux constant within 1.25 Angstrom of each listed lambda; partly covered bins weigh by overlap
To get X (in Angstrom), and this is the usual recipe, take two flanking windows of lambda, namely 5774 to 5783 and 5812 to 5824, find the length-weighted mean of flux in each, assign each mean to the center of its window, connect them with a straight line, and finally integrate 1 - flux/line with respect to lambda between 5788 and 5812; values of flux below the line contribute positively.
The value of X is -1.2 Angstrom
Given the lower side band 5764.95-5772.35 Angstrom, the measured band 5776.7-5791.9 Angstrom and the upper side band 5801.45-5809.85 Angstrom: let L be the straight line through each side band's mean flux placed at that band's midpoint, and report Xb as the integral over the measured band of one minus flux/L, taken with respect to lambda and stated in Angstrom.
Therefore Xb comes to 0.9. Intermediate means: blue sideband 14.8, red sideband 15.5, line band 14.2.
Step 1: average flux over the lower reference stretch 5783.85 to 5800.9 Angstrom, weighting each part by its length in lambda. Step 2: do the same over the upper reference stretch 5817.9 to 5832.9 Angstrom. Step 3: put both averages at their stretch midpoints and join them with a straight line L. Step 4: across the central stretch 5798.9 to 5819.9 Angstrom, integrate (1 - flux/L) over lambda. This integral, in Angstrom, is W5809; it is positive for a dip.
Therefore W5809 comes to -0.2 Angstrom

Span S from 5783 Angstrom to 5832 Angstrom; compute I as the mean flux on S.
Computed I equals 15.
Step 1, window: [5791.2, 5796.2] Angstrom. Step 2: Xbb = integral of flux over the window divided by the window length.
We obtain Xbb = 15.4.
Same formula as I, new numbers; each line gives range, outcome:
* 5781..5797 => 14.5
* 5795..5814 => 15.4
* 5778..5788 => 14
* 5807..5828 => 15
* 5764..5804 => 14.8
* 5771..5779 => 14.7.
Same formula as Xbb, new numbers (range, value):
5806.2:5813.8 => 15.5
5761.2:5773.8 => 14.6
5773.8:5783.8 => 14.3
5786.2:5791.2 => 14.6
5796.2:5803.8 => 15.5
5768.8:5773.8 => 14.7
